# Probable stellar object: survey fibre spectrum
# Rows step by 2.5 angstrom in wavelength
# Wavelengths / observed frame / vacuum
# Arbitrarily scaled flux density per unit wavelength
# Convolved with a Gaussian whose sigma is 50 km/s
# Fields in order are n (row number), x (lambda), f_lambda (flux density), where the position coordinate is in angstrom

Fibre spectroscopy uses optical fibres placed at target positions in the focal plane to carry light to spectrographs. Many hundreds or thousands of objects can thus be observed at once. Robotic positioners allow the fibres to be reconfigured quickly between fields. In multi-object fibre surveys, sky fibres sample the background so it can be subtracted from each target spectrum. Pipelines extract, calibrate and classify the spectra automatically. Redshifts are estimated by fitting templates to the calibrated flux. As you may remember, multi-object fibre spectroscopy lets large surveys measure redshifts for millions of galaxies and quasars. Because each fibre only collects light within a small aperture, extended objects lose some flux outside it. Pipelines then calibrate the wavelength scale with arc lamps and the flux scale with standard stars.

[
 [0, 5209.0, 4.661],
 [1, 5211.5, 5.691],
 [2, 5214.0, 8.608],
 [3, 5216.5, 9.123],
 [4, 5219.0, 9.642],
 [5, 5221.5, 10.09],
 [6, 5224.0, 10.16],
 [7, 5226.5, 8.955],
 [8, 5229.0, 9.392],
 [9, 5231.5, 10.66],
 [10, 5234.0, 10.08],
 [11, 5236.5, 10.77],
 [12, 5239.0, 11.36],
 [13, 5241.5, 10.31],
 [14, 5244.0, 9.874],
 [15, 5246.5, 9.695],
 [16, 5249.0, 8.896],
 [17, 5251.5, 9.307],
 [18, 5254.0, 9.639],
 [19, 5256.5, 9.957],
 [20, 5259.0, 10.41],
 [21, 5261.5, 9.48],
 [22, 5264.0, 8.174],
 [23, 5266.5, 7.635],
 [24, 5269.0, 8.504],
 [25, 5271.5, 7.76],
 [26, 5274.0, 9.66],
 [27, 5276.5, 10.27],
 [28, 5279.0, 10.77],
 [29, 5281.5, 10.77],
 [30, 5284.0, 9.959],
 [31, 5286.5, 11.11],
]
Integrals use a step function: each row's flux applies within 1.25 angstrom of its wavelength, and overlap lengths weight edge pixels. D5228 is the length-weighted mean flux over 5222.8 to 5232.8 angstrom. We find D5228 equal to 9.79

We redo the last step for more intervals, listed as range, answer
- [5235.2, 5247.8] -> 10.4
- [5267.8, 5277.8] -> 9.06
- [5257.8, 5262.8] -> 9.92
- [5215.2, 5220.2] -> 9.37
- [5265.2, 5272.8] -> 7.98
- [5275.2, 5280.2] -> 10.5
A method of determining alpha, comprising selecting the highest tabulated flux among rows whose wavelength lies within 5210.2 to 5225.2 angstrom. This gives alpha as 10.16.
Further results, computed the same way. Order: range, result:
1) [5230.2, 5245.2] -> 11.36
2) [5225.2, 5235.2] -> 10.66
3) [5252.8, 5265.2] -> 10.41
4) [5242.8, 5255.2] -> 9.874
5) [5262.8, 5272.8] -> 8.504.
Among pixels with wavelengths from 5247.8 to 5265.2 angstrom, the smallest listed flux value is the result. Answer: 8.174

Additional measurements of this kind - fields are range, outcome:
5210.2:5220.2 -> 5.691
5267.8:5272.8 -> 7.76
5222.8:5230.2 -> 8.955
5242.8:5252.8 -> 8.896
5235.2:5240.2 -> 10.77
